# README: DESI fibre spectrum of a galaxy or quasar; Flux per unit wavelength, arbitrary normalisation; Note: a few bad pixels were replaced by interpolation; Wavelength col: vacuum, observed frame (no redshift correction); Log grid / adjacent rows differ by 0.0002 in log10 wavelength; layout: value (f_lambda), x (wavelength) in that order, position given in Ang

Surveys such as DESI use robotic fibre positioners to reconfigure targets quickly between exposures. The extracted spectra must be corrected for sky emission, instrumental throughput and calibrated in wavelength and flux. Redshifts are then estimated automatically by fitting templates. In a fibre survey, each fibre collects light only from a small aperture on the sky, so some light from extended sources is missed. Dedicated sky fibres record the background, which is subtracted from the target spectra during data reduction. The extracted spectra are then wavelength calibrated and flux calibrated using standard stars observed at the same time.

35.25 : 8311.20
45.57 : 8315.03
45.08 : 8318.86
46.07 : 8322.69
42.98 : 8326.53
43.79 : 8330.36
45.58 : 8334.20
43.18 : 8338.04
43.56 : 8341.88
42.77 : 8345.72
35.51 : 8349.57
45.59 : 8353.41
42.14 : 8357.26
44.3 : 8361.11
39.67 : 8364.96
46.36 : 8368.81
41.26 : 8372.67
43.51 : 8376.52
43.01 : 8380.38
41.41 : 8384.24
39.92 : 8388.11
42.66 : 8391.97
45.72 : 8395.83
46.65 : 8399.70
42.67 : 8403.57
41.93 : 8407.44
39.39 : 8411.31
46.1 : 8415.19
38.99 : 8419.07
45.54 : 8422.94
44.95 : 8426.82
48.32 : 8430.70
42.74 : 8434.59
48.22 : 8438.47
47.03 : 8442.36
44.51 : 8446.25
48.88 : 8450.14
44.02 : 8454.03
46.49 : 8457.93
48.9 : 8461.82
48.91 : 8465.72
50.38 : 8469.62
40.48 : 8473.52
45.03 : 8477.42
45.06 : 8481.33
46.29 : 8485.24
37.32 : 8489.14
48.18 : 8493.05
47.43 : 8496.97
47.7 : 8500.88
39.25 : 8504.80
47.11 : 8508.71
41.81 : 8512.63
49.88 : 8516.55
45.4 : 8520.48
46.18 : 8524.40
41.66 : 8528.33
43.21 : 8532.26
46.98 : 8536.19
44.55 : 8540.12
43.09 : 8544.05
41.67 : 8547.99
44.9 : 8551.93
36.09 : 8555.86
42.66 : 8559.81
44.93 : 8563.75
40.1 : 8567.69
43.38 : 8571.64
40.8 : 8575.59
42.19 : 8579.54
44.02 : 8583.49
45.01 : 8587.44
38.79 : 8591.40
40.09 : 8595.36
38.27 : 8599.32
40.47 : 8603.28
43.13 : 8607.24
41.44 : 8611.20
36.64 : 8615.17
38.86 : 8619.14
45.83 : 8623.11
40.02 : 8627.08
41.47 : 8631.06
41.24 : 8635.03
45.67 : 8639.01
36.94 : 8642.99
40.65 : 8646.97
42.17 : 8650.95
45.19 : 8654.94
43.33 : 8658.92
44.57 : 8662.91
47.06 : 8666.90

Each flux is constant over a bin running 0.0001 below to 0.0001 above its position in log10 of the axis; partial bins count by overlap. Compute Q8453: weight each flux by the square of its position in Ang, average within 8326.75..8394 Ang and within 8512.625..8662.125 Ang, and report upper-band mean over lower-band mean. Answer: 1.0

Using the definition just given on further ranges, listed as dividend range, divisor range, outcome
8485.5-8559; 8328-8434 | 1.06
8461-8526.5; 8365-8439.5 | 1.07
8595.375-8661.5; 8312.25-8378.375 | 1.02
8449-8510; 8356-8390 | 1.10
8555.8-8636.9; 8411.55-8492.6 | 0.94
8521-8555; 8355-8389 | 1.07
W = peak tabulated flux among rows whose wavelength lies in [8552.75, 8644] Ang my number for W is 45.83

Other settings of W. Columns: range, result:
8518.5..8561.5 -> 46.98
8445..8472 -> 50.38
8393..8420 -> 46.65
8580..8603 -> 45.01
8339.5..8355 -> 45.59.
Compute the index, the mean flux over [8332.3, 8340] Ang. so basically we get 44.4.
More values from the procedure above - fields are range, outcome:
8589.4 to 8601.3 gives 39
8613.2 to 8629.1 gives 40.3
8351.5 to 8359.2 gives 43.8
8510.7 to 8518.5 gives 45.9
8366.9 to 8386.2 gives 43.1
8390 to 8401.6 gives 45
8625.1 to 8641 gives 42.1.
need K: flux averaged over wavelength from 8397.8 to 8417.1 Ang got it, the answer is 43.3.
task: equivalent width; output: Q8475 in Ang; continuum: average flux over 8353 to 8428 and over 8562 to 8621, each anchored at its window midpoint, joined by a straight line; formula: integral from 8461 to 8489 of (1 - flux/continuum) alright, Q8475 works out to -2.3 Ang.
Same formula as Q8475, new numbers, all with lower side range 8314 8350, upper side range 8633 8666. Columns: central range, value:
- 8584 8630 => 2.0 Ang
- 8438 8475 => -3.0 Ang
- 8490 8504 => -1.0 Ang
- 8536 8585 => 0.4 Ang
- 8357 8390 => 0.9 Ang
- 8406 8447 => -0.9 Ang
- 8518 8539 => -0.9 Ang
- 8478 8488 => -0.4 Ang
